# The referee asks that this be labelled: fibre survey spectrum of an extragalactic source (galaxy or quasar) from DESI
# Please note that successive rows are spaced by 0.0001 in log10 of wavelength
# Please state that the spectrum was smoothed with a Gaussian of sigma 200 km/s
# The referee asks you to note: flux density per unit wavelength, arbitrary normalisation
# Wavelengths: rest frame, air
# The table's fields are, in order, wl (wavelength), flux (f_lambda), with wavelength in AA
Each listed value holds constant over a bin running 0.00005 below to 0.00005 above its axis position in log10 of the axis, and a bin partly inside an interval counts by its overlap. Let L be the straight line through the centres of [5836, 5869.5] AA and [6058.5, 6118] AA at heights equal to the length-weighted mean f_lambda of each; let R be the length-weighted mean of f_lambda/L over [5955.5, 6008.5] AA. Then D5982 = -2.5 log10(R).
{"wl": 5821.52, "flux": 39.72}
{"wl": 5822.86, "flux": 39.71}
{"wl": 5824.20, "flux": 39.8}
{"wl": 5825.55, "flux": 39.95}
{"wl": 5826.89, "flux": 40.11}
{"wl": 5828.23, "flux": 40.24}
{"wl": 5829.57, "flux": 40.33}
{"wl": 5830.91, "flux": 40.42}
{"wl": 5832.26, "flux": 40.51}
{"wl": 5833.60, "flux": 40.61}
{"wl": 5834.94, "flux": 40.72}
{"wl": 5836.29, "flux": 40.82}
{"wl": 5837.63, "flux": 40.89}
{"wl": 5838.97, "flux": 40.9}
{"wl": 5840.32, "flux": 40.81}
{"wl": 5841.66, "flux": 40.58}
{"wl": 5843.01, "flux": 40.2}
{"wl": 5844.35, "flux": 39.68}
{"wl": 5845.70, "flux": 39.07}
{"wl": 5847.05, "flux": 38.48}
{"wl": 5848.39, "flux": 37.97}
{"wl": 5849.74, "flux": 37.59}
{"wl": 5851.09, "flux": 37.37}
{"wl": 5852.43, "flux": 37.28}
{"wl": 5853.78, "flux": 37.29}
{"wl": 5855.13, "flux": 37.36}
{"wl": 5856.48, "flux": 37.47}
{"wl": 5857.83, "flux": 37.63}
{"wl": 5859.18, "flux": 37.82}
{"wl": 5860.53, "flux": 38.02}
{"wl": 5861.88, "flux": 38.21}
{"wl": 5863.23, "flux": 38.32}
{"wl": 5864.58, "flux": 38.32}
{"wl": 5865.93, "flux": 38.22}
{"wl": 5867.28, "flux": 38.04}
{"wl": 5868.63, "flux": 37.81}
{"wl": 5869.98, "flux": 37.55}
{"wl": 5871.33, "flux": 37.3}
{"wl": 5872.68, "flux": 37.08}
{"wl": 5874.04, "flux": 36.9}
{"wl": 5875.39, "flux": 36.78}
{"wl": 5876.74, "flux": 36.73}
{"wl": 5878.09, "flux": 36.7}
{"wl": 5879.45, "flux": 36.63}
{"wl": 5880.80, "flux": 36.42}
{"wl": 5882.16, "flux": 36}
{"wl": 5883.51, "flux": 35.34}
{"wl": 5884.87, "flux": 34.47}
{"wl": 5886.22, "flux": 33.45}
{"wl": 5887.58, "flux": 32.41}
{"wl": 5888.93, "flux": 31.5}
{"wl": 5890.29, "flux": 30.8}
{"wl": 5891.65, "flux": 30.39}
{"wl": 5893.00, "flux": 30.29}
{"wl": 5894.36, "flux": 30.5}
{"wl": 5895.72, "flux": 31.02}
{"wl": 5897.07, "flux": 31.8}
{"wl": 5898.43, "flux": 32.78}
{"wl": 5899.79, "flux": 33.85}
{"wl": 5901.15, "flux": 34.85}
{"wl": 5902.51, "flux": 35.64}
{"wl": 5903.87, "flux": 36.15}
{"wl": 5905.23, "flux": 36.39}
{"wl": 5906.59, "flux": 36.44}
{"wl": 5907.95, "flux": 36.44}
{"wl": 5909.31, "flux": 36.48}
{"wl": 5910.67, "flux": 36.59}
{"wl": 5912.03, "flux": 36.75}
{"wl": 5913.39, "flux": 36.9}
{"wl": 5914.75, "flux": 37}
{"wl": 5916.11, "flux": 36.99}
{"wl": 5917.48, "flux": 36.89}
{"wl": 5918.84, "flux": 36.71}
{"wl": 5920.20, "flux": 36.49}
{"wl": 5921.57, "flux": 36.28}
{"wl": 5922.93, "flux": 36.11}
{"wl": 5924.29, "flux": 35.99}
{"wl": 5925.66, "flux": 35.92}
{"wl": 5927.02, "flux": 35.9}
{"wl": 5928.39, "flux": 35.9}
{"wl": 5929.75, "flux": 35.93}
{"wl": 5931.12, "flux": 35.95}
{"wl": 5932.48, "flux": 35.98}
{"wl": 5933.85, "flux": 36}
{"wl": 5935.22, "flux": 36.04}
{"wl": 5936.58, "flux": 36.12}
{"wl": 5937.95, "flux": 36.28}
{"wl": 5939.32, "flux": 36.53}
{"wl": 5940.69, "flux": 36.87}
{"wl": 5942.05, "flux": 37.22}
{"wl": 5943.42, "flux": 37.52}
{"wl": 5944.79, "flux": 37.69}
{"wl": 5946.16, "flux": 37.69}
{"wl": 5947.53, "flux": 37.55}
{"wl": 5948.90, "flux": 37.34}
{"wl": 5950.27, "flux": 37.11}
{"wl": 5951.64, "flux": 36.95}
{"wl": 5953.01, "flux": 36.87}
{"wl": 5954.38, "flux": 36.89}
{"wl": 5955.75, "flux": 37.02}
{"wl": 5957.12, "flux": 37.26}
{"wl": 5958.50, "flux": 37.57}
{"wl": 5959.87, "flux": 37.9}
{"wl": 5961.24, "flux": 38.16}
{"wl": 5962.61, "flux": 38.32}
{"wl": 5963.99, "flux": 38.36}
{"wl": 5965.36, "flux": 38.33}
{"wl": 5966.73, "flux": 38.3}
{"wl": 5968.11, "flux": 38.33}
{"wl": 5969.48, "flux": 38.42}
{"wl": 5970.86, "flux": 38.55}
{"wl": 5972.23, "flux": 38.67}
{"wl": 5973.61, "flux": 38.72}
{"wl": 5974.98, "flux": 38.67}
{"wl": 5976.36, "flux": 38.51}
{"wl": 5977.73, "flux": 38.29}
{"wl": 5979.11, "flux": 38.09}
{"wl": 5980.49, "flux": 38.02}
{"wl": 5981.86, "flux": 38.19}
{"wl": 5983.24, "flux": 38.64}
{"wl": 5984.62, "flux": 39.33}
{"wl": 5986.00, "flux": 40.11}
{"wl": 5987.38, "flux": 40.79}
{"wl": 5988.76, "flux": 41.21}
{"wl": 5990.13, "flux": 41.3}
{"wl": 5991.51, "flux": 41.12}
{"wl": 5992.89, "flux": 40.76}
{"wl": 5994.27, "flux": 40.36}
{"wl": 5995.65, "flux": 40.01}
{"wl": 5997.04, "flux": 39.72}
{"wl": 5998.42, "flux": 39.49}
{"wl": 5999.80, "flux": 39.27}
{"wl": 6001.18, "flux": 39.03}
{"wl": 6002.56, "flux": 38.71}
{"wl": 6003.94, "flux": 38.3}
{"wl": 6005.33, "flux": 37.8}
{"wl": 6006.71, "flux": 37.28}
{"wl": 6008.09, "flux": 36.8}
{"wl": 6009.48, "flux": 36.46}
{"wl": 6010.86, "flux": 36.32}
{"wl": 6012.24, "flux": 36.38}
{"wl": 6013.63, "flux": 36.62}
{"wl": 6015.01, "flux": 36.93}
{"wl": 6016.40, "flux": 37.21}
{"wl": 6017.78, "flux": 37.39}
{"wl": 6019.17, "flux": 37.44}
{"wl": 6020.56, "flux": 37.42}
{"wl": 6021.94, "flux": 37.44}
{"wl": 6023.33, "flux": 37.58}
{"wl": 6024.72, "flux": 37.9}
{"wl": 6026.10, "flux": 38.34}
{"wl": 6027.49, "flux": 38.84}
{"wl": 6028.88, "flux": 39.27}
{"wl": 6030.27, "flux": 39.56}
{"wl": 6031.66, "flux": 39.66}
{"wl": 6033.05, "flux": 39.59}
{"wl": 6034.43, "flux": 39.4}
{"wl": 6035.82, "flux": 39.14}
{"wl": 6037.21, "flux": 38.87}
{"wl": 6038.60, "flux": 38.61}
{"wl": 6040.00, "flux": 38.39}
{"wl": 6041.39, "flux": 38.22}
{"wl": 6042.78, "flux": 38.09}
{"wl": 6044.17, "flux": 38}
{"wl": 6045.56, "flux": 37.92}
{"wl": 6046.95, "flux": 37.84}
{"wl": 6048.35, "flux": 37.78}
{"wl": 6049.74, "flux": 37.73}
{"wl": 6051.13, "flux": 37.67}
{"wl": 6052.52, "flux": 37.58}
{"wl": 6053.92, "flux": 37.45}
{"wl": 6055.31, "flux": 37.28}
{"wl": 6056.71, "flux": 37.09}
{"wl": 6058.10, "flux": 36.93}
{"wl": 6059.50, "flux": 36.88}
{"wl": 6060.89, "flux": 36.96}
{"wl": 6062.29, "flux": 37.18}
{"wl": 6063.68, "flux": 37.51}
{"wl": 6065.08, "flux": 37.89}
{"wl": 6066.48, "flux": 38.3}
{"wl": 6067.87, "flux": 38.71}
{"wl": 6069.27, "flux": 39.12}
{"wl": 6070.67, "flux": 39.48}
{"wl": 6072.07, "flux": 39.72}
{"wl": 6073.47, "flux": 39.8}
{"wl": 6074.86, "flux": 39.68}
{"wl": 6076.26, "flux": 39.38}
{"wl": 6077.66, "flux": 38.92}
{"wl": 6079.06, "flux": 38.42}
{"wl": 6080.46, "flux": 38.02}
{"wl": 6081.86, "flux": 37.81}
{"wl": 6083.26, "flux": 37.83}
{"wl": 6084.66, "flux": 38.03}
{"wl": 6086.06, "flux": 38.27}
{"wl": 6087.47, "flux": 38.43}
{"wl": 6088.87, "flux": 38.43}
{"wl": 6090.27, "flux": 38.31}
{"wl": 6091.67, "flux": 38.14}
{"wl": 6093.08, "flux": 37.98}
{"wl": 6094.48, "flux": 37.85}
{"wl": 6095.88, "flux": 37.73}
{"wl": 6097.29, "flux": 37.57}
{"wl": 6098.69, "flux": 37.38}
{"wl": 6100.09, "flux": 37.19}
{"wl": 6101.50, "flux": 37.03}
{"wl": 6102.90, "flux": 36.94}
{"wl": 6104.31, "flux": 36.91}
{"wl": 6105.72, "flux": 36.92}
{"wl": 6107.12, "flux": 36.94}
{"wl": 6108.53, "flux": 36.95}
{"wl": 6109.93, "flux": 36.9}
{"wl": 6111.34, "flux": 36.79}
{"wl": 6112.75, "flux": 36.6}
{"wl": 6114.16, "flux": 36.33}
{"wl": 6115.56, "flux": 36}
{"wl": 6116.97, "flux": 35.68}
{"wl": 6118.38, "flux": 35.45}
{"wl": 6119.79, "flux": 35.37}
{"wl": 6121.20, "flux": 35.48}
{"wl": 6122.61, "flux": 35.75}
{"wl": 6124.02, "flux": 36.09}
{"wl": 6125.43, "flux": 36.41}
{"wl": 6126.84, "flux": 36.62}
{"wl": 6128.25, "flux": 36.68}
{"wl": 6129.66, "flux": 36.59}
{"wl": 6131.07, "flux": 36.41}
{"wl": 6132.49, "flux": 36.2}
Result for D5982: -0.02 mag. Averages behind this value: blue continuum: 38.6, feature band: 38.8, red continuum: 37.8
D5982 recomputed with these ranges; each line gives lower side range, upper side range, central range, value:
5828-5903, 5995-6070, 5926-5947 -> 0.02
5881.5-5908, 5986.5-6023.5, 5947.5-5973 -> -0.04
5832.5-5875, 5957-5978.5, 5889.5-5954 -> 0.08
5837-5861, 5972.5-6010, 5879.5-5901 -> 0.18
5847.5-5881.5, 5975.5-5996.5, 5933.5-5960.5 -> 0.05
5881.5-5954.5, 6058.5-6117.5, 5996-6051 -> -0.04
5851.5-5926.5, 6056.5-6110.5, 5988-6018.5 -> -0.04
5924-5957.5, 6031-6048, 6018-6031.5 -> 0.00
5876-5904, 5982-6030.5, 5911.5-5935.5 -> -0.04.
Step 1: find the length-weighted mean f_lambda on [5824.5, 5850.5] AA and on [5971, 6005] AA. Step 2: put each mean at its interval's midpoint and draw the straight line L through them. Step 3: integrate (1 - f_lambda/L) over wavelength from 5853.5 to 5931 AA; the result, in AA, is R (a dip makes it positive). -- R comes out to 7.7 AA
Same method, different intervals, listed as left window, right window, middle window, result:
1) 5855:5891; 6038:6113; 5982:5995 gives -1.1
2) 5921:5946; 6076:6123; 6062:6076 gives -0.6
